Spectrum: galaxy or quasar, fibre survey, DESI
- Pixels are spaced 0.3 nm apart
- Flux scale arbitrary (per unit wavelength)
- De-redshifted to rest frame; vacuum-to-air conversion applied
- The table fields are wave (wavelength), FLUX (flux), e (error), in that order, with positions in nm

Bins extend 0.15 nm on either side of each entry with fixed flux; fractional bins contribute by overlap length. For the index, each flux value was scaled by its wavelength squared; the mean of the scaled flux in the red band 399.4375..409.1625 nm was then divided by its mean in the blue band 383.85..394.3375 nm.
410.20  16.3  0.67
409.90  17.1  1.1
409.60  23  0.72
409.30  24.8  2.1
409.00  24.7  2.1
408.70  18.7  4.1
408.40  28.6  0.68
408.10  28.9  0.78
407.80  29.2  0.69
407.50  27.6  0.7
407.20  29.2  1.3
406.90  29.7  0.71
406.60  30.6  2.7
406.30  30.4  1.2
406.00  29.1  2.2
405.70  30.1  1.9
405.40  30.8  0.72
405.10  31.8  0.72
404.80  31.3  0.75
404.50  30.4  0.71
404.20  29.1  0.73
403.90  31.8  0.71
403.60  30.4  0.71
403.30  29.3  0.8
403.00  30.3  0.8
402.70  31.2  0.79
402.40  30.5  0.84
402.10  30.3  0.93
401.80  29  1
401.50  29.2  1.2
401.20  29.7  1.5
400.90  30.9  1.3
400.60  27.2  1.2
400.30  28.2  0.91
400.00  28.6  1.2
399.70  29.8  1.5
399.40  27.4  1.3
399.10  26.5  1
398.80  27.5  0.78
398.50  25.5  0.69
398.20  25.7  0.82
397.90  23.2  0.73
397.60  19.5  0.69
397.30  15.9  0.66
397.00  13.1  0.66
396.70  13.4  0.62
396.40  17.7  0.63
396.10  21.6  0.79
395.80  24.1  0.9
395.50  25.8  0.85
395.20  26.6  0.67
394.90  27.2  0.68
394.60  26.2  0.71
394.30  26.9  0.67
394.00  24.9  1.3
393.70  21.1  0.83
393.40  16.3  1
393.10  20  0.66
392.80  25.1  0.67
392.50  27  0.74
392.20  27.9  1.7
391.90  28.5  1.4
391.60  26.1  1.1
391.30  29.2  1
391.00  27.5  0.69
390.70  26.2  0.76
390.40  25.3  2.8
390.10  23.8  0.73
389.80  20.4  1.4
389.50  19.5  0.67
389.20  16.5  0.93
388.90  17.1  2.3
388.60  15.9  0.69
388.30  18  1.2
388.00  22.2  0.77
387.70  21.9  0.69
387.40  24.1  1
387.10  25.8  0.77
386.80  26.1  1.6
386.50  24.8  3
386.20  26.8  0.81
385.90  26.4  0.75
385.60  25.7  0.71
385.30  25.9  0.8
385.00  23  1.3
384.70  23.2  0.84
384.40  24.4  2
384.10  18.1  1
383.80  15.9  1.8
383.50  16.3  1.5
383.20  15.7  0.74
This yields 1.35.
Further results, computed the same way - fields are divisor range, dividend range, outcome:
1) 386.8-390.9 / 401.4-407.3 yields 1.52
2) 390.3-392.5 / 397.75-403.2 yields 1.09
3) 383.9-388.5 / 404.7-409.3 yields 1.34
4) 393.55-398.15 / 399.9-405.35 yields 1.42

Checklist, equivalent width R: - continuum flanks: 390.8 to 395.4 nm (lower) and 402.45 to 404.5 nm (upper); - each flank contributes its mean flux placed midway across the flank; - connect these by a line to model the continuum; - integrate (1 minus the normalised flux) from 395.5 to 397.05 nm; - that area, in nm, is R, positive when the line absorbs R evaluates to 0.45 nm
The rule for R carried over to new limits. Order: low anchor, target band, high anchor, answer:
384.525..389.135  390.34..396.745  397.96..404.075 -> 0.308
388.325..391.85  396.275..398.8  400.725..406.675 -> 0.668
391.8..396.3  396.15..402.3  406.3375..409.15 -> 0.198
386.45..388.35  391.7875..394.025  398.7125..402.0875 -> 0.167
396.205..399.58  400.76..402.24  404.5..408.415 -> -0.285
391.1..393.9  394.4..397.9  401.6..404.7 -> 0.696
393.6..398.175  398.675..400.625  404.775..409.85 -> -0.331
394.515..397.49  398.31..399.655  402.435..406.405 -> -0.141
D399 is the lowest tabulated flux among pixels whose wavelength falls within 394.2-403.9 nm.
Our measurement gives 13.1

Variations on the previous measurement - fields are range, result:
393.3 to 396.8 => 13.4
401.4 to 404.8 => 29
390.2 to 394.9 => 16.3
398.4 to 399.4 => 25.5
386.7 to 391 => 15.9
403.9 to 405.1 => 29.1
